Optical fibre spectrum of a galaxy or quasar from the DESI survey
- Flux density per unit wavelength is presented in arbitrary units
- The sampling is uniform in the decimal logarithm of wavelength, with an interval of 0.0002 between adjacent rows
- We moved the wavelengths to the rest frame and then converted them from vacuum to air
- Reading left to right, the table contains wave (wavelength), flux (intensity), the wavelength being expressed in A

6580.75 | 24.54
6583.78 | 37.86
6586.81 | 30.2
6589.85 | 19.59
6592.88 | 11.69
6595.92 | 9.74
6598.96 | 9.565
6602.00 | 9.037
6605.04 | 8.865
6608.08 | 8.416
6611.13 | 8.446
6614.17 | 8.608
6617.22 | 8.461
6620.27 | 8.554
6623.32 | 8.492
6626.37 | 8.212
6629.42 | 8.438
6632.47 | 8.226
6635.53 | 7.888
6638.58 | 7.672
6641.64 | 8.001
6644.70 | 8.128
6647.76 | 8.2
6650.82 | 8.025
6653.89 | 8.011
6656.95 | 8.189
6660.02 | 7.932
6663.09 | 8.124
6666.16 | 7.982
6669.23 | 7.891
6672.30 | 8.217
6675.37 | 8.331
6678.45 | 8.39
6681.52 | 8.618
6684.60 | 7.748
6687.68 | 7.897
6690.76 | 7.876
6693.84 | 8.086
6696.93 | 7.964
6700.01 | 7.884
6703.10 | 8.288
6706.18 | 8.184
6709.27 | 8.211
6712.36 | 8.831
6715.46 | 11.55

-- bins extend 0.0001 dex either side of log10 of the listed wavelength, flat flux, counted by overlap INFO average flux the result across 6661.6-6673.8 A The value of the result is 8.05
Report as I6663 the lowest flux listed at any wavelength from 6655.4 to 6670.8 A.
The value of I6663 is 7.891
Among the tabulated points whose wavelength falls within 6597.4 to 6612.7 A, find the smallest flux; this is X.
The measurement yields 8.416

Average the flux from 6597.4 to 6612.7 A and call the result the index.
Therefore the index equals 8.87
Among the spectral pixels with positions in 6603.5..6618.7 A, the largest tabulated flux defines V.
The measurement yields 8.865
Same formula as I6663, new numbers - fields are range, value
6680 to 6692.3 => 7.748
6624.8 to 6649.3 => 7.672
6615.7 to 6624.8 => 8.461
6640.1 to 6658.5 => 8.001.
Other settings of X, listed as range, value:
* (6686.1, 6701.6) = 7.876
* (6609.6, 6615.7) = 8.446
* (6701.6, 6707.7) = 8.184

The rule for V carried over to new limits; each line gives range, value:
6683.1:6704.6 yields 8.288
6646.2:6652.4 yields 8.2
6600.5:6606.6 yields 9.037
